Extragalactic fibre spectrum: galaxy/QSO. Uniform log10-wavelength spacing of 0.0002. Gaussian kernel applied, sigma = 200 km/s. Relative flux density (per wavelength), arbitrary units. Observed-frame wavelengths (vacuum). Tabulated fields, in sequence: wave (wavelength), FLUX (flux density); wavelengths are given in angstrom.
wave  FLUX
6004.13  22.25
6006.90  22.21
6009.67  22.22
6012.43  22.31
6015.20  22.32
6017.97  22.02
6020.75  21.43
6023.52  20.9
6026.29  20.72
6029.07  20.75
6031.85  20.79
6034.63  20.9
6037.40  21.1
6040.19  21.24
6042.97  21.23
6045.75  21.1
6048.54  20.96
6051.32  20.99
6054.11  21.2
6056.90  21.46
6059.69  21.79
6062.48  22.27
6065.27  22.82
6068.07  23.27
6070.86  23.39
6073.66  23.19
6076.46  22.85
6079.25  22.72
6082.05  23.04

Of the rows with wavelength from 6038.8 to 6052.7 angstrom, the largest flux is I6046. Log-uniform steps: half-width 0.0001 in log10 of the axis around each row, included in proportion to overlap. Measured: 21.24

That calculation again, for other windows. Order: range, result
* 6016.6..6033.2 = 22.02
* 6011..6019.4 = 22.32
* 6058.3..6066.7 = 22.82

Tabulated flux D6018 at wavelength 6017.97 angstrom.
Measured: 22.02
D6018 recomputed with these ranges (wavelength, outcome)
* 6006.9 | 22.21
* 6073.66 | 23.19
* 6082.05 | 23.04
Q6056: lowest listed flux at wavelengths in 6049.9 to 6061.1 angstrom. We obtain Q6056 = 20.99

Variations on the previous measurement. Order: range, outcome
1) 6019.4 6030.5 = 20.72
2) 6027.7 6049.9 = 20.75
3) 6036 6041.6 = 21.1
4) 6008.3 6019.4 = 22.02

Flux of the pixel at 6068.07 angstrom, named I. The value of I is 23.27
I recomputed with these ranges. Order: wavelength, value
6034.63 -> 20.9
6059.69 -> 21.79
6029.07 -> 20.75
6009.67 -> 22.22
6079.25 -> 22.72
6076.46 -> 22.85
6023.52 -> 20.9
